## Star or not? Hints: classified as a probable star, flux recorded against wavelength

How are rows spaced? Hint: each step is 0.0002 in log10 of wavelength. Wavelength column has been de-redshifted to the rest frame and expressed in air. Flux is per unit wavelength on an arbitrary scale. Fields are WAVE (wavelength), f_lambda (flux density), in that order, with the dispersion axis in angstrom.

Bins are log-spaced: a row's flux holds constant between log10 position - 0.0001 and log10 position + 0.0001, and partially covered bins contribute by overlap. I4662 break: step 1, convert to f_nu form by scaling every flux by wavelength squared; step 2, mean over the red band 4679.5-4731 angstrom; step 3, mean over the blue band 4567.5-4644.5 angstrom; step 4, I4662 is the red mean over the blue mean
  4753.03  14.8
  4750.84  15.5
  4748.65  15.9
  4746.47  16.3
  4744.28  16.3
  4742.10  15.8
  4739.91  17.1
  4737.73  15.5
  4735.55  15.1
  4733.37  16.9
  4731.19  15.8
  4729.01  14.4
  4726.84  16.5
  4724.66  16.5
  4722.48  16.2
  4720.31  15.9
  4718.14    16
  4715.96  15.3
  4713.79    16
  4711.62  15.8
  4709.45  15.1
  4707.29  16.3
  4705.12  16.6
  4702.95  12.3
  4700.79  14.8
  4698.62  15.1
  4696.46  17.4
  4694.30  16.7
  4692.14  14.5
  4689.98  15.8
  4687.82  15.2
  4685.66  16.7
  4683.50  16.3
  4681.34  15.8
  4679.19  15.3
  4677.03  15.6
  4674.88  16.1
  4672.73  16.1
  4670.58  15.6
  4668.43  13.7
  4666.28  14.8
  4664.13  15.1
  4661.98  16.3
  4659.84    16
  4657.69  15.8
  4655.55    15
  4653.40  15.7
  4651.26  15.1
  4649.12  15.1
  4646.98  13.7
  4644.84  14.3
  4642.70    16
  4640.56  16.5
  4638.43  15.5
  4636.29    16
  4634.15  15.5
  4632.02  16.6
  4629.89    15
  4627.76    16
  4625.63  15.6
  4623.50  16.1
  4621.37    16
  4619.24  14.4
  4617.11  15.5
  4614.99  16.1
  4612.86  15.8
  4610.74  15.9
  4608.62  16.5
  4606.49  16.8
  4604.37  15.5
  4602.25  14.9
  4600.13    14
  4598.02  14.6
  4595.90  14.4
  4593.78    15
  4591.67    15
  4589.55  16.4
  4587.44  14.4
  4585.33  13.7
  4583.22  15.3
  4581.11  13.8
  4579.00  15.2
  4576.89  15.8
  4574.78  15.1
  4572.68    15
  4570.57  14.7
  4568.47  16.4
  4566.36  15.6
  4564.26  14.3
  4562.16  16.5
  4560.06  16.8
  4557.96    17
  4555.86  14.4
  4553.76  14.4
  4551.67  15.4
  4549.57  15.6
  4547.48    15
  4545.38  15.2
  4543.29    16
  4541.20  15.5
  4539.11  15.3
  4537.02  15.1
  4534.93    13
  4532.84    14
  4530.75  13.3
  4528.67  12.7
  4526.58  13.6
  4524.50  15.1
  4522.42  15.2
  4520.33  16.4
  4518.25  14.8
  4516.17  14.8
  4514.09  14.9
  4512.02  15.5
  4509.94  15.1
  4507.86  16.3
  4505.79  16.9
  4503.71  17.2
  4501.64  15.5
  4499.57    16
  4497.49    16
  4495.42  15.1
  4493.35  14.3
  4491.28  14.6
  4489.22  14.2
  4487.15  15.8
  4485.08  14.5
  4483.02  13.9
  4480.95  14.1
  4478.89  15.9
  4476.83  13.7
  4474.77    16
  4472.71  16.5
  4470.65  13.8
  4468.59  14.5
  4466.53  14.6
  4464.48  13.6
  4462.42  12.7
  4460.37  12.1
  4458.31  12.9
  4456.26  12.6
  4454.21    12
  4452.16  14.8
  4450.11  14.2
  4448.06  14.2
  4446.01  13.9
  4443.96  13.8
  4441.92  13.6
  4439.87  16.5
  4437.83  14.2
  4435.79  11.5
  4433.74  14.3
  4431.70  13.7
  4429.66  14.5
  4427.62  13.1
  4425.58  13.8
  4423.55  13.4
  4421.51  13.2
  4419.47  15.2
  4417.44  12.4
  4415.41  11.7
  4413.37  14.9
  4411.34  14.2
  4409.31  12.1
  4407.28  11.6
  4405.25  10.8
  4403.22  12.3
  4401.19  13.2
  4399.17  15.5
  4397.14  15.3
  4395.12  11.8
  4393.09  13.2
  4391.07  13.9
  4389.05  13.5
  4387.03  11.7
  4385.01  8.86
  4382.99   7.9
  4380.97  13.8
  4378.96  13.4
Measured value 1.06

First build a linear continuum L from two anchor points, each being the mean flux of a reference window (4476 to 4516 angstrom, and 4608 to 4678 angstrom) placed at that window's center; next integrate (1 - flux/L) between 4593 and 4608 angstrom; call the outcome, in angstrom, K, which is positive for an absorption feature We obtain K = 0.4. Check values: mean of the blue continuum 15.2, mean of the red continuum 15.5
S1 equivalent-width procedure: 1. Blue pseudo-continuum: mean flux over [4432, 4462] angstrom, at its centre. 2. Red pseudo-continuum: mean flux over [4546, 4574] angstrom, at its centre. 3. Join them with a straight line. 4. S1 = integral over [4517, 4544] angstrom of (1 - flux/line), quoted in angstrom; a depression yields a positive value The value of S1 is 0.67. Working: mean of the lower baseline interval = 13.6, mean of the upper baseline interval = 15.5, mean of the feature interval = 14.6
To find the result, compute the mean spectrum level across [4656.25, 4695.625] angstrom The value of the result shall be 15.6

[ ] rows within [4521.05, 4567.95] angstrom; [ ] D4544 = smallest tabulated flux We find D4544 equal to 12.7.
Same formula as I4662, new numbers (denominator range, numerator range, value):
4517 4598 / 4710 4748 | 1.14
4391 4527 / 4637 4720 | 1.20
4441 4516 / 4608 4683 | 1.14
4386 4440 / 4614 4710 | 1.30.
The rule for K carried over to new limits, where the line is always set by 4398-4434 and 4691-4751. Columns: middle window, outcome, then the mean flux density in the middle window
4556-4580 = -1.8 angstrom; 15.6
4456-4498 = -1.7 angstrom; 14.4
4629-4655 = -0.5 angstrom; 15.4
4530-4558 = -1.0 angstrom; 14.9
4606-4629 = -1.4 angstrom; 15.8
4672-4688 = -0.5 angstrom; 15.9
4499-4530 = -2.6 angstrom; 15.3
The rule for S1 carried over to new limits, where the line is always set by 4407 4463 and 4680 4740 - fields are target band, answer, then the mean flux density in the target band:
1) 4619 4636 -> -0.7 angstrom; 15.7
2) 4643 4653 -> 0.3 angstrom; 14.7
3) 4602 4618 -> -1.1 angstrom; 15.9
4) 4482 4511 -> -2.9 angstrom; 15.4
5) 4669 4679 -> -0.2 angstrom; 15.7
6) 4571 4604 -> -0.2 angstrom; 14.9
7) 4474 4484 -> -0.6 angstrom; 14.7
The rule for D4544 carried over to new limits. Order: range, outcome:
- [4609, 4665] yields 13.7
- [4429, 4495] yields 11.5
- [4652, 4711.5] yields 12.3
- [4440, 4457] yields 12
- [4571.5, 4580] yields 15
